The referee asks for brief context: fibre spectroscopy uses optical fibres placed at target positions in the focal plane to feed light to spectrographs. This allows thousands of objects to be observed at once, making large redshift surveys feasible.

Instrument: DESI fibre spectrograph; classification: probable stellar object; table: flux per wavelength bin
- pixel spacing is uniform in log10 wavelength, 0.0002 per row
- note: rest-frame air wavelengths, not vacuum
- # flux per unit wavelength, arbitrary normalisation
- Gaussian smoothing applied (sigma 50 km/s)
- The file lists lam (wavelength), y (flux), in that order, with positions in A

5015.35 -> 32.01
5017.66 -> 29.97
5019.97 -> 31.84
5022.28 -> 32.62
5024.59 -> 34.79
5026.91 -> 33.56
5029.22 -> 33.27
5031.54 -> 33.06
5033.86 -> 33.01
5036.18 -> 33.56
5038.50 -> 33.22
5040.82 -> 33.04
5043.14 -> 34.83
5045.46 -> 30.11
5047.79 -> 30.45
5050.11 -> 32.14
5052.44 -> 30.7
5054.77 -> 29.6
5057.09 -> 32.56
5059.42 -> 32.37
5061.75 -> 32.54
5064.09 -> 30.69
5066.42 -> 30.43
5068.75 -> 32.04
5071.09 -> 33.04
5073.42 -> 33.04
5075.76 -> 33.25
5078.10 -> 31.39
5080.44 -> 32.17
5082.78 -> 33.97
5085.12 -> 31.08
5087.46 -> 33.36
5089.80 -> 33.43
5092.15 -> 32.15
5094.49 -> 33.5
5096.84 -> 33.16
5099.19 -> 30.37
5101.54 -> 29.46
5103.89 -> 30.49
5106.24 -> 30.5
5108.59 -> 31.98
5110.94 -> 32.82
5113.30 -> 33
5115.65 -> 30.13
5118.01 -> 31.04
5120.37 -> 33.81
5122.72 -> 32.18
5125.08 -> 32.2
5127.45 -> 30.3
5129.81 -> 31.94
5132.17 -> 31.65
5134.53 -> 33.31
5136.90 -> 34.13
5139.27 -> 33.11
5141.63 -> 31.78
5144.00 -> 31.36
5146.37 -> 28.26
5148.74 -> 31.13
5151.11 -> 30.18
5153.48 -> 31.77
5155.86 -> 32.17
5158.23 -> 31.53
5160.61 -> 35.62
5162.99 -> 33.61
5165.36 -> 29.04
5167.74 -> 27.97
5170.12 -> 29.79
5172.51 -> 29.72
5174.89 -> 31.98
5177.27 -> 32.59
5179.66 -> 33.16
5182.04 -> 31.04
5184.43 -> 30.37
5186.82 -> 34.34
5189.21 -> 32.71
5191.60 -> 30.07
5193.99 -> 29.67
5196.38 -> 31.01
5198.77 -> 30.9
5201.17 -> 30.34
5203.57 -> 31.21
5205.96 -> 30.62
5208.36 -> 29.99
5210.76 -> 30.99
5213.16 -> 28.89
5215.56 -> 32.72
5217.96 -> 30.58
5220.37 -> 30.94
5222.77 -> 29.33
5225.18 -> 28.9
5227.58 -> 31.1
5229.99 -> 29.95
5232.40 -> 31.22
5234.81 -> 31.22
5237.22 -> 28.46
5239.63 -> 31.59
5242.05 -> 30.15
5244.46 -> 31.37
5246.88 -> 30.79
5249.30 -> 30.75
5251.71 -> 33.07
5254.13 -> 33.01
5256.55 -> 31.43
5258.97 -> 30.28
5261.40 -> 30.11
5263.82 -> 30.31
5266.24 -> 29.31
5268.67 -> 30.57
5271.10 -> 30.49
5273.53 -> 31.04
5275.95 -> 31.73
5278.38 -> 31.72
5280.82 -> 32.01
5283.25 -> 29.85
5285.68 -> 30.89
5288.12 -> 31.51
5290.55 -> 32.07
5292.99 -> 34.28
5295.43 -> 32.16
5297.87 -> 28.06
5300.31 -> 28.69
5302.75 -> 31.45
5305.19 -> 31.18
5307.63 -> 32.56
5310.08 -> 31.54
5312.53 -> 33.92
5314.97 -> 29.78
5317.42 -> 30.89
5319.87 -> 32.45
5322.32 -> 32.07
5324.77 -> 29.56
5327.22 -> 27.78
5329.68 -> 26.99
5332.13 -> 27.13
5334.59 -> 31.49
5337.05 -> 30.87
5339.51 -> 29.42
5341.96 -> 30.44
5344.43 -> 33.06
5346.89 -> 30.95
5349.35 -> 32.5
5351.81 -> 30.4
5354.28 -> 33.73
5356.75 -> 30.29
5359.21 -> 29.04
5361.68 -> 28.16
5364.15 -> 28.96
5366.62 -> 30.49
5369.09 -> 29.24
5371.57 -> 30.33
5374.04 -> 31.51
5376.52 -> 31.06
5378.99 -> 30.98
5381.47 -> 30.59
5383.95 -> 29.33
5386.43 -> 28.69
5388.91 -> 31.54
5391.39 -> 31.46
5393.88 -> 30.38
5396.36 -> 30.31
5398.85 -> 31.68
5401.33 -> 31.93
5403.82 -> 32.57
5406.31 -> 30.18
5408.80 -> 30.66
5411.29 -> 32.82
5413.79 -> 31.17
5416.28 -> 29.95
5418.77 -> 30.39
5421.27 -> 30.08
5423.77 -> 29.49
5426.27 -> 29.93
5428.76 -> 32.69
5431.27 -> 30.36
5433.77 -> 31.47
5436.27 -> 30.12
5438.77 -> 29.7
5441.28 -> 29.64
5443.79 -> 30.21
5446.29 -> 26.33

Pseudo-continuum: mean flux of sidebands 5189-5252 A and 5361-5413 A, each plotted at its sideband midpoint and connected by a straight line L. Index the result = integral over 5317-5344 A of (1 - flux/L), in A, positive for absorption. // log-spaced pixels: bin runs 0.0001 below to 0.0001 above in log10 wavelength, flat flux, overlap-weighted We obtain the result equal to 0.58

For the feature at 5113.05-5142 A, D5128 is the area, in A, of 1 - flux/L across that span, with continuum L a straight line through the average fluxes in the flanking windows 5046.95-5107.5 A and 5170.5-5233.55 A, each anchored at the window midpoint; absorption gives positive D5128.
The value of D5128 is -0.7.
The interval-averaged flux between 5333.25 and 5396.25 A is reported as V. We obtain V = 30.6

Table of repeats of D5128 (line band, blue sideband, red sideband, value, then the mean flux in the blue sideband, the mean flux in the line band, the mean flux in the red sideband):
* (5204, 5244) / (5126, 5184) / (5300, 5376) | 0.9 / 31.5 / 30.5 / 30.6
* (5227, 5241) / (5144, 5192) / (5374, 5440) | 0.3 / 31.4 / 30.5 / 30.8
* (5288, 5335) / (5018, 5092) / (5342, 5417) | 0.6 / 32.4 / 30.7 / 30.8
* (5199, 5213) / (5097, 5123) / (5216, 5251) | 0.1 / 31.5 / 30.5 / 30.5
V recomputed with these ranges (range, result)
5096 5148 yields 31.7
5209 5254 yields 30.7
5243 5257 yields 31.7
